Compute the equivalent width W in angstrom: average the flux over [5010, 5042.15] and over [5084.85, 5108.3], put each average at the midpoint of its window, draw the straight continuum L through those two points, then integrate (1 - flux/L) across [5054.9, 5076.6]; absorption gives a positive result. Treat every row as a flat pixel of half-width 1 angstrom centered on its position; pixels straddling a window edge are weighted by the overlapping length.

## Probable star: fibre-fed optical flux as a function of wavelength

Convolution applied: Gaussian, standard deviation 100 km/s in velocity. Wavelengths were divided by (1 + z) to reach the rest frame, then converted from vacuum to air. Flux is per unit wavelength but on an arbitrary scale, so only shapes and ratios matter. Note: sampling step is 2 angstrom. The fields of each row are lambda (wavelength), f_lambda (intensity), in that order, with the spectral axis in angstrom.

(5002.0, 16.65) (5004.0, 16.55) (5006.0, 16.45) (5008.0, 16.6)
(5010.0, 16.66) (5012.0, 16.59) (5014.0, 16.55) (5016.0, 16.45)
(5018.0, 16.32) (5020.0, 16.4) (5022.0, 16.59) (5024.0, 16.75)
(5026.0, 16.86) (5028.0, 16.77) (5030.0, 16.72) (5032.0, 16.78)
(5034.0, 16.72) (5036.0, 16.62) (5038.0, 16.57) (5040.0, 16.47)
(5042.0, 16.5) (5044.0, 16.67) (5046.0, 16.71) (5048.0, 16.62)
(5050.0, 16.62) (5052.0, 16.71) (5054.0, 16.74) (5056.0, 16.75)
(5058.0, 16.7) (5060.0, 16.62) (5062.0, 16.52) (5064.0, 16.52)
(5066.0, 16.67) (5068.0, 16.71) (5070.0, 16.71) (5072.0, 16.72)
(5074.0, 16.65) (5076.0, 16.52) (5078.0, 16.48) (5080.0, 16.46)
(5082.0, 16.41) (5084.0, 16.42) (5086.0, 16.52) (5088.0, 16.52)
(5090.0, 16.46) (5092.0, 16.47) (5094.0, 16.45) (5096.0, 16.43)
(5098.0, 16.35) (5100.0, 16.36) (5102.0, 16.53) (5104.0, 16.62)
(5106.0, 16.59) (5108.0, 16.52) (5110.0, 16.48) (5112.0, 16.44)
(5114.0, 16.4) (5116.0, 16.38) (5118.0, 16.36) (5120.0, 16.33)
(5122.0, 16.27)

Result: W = -0.14 angstrom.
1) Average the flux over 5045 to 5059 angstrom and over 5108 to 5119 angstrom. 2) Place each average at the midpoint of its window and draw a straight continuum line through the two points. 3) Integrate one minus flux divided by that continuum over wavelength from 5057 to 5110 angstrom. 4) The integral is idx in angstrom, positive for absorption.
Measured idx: 0.1 angstrom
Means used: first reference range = 16.7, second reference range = 16.4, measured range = 16.5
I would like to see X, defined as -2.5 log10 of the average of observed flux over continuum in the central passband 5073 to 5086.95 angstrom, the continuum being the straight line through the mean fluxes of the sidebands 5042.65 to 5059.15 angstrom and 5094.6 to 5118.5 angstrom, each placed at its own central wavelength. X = 0.00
